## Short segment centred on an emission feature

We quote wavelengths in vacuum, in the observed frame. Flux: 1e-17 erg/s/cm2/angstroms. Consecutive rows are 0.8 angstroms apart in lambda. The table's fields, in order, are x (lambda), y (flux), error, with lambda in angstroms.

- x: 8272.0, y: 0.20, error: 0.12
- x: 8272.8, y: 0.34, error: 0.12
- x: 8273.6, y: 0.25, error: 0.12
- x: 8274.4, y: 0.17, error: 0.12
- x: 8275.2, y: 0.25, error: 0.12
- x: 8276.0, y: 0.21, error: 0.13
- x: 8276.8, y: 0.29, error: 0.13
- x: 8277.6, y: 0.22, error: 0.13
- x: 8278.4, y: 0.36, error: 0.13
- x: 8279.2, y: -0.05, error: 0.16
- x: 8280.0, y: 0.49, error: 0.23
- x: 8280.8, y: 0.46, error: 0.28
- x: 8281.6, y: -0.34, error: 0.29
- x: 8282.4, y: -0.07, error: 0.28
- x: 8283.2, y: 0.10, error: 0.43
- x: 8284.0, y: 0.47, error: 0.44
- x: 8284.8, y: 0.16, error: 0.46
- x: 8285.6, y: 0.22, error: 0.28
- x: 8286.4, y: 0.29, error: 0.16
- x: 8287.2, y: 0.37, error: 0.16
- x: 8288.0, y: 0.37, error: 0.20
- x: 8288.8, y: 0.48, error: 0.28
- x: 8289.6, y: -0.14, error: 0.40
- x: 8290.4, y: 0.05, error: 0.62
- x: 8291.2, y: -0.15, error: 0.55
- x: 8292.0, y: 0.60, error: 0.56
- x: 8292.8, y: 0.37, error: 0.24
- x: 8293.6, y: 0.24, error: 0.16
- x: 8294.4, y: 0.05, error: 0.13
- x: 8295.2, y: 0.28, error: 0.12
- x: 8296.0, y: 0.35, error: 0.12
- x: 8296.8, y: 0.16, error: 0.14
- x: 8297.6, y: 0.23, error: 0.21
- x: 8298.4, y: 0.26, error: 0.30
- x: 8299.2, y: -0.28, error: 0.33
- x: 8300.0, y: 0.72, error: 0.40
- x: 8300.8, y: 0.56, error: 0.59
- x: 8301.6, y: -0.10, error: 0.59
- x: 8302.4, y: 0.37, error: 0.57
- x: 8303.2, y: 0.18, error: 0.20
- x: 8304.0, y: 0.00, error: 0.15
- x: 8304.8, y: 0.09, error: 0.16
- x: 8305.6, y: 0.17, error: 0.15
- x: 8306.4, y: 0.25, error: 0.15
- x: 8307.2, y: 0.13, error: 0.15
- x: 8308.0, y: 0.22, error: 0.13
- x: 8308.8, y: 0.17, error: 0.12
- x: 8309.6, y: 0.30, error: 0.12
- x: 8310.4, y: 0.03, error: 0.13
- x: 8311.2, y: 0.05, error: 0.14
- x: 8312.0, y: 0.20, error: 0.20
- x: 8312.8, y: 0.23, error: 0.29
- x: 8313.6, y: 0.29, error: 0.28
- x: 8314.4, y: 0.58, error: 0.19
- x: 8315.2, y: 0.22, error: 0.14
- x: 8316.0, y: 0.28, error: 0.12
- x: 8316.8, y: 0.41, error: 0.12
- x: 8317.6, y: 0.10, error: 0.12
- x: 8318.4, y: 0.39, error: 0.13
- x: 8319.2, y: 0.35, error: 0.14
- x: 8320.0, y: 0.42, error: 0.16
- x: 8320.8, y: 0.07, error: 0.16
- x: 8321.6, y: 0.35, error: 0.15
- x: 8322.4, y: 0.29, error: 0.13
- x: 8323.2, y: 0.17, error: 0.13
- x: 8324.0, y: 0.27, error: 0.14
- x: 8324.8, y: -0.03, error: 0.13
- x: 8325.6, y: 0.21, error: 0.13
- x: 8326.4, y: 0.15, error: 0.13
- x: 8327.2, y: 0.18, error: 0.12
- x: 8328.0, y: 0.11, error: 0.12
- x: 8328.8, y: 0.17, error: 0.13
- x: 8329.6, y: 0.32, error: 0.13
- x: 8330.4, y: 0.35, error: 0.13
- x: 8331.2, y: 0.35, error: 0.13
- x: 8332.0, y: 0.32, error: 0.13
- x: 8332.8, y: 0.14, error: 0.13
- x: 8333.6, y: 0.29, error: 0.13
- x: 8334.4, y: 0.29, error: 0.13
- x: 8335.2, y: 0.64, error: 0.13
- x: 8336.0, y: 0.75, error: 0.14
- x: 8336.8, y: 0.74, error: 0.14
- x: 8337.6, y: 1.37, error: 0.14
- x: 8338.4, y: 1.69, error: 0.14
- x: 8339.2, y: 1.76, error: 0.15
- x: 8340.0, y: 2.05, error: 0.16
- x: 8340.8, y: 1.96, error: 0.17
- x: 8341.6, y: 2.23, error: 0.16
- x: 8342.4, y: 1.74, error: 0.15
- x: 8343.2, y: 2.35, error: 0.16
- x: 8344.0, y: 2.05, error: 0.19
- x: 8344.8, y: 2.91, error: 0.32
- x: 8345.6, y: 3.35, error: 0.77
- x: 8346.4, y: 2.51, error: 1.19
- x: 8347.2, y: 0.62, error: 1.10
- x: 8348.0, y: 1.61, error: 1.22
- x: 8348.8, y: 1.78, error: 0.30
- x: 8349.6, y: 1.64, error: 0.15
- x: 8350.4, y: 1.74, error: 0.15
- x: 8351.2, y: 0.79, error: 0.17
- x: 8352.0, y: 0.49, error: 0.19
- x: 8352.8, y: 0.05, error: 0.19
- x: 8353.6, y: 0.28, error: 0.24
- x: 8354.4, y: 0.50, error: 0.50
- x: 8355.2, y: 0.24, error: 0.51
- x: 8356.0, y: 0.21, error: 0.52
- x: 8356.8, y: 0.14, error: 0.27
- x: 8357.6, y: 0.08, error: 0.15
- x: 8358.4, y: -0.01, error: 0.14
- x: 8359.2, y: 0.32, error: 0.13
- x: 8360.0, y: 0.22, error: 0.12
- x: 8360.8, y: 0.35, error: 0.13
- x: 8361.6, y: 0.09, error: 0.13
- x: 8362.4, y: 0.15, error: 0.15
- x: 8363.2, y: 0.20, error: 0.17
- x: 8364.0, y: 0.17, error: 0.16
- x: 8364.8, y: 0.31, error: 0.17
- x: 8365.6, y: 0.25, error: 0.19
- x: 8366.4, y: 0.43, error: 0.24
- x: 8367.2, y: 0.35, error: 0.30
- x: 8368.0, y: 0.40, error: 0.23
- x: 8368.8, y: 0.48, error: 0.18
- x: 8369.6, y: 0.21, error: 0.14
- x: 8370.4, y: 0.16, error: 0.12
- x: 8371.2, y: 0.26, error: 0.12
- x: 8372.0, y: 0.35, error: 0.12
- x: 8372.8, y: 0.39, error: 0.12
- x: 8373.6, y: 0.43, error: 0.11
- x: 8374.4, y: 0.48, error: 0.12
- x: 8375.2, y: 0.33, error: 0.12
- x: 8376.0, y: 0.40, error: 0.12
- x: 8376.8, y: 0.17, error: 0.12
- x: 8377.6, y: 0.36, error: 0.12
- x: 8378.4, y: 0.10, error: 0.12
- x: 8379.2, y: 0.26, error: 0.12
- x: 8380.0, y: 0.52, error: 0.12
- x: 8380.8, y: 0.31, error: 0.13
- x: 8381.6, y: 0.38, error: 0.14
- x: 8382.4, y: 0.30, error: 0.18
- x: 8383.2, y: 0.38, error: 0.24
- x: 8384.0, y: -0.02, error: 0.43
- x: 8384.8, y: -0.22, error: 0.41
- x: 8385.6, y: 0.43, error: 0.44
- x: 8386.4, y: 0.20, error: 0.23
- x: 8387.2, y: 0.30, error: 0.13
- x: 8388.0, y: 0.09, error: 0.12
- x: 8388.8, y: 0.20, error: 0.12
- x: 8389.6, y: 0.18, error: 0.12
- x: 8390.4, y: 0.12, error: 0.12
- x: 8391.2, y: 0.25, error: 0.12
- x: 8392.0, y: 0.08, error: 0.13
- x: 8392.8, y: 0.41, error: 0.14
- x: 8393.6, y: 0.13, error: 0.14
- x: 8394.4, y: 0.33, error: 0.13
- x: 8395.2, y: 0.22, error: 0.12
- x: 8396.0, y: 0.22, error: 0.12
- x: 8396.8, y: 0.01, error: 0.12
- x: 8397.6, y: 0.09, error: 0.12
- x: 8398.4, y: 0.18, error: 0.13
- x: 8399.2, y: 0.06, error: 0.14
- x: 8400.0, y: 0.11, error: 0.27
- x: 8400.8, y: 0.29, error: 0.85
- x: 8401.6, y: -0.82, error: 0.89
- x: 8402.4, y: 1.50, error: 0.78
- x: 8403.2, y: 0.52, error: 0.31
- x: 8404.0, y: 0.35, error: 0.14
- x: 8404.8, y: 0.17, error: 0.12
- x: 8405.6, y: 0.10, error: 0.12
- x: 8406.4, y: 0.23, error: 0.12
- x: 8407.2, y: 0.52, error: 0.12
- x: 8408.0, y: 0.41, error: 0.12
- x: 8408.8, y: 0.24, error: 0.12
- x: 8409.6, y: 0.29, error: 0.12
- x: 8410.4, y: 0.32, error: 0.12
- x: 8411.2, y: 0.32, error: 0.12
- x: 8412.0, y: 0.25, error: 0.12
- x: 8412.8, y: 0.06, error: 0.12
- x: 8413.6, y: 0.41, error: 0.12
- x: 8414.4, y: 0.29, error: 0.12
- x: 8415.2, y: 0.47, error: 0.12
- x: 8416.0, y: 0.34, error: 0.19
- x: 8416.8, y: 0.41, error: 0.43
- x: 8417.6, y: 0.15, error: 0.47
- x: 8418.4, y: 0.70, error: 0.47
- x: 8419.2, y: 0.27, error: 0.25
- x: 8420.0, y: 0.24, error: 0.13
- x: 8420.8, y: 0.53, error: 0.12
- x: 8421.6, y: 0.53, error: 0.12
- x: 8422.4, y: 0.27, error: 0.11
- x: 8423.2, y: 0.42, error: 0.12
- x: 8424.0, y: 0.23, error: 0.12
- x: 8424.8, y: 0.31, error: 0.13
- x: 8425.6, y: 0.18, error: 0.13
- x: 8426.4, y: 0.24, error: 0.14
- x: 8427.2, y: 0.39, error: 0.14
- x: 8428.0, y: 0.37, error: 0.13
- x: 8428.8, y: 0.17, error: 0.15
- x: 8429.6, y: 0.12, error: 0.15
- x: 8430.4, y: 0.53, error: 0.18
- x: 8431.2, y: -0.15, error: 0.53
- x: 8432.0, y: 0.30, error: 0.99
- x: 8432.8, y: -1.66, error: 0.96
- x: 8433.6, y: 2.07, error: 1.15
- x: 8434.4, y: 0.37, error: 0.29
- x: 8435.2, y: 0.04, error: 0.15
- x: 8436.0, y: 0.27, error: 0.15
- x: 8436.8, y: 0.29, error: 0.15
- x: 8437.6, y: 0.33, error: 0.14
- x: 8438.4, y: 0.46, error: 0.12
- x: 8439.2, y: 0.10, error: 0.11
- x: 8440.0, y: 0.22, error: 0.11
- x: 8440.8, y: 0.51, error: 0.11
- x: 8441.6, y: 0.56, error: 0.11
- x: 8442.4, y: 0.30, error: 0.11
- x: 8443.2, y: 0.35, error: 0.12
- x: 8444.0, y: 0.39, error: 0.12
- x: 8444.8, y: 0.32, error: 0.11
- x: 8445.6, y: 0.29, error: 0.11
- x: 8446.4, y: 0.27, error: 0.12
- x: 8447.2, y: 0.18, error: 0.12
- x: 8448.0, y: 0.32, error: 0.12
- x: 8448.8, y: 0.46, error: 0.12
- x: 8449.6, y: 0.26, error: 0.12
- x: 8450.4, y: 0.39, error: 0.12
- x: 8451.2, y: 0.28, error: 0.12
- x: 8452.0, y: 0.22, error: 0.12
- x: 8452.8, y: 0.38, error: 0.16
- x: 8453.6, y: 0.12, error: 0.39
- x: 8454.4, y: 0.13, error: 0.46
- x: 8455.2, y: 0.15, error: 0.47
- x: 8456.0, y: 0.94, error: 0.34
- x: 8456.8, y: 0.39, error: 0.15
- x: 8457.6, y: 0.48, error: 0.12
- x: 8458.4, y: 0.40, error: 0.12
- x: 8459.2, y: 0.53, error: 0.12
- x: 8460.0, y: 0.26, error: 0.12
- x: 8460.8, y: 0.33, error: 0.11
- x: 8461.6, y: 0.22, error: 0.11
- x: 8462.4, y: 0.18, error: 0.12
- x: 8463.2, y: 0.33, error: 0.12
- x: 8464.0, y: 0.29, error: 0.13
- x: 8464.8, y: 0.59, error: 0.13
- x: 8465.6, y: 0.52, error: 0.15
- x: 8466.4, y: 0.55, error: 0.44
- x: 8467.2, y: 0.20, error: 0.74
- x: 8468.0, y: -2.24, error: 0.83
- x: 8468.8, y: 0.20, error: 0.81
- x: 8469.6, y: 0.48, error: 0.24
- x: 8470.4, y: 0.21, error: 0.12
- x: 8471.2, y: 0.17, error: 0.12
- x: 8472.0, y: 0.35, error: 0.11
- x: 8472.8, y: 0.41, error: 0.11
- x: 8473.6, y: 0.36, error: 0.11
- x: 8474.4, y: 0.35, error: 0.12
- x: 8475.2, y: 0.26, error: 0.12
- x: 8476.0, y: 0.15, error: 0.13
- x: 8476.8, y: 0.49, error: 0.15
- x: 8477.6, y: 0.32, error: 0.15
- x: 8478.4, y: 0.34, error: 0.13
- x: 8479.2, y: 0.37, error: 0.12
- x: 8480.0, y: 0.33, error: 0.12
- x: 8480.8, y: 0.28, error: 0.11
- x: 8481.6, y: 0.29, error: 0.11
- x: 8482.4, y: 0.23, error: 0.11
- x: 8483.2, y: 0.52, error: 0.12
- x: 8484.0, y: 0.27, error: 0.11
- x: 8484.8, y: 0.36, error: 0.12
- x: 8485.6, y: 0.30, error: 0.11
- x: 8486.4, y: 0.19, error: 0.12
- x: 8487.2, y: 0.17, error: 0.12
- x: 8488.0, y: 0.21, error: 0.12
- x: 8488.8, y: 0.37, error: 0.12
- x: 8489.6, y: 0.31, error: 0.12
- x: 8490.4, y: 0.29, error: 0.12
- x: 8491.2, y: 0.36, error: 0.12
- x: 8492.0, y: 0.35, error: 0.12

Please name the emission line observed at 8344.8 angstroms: [O II] 3727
